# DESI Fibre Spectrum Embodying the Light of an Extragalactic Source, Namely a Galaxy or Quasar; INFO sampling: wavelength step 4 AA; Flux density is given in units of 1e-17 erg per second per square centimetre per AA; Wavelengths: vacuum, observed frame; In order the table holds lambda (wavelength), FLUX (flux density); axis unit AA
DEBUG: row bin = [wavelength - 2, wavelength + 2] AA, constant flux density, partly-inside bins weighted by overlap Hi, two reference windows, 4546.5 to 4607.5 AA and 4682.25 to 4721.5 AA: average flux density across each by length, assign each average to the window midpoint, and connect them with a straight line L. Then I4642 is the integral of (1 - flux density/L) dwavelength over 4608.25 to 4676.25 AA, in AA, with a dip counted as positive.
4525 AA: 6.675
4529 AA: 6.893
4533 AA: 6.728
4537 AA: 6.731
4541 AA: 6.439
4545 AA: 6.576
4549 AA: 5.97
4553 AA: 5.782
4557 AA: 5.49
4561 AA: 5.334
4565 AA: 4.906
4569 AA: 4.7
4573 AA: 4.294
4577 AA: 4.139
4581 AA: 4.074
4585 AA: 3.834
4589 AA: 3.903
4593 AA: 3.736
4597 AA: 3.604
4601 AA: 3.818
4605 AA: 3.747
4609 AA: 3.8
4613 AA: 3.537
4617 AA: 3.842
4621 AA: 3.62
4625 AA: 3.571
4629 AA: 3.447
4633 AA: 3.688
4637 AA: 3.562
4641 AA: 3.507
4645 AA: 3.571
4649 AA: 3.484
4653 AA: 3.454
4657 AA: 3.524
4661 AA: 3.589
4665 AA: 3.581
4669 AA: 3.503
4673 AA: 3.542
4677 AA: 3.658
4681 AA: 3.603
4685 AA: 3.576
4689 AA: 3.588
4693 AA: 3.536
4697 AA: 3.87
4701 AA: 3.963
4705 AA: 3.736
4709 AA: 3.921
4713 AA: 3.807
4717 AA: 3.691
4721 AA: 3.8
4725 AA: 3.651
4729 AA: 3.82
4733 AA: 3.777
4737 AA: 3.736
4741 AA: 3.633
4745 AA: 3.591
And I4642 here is 8.7 AA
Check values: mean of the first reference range 4.5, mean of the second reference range 3.74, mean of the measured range 3.58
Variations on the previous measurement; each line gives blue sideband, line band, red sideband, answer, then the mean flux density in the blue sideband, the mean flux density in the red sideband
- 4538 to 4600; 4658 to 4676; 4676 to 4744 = 2.3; 4.87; 3.73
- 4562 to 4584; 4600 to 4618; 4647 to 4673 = 1.4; 4.44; 3.52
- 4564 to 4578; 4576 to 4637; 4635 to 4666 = 4.9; 4.51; 3.53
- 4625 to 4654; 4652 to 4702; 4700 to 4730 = 0.7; 3.54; 3.79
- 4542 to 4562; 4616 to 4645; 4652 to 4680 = 4.6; 5.89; 3.56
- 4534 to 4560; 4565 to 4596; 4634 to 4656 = 6.7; 6.15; 3.52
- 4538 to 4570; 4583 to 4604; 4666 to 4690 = 5.2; 5.71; 3.58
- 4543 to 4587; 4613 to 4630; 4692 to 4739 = 3.5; 5.01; 3.78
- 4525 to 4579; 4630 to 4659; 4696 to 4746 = 7.0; 5.73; 3.77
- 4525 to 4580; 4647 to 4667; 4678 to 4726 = 3.7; 5.7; 3.73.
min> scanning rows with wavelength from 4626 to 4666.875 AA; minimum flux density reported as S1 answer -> 3.447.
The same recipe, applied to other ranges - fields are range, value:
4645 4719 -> 3.454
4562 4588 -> 3.834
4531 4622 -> 3.537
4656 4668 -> 3.524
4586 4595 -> 3.736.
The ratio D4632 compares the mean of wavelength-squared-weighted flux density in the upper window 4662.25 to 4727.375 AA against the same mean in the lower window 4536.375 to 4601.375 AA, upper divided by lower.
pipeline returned 0.8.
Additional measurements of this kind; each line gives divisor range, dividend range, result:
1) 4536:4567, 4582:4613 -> 0.66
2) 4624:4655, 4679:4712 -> 1.08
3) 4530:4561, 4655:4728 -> 0.63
